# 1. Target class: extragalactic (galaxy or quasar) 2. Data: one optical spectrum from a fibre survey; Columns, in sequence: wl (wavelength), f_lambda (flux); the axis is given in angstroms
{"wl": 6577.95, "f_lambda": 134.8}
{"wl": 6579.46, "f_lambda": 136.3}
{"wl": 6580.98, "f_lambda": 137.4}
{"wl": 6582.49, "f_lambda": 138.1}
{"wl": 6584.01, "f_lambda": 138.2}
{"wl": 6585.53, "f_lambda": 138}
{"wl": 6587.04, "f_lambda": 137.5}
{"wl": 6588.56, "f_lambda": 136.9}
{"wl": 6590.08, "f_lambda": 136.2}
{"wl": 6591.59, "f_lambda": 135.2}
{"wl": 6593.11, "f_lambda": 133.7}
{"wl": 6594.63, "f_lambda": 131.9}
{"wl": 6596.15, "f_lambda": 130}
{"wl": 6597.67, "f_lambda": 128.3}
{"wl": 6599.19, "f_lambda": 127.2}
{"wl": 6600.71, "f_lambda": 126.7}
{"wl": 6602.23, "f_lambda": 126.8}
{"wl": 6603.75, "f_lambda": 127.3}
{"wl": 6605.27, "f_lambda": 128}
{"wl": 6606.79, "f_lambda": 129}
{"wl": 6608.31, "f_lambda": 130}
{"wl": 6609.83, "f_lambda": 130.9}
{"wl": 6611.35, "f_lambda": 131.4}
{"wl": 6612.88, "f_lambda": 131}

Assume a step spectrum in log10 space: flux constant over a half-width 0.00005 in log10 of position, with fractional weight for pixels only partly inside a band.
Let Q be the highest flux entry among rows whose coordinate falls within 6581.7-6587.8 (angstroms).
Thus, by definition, 138.2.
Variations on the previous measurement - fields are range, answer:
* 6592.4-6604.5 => 133.7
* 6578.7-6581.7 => 137.4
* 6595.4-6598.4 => 130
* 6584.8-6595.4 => 138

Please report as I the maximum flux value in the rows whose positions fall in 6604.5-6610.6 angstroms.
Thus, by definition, 130.9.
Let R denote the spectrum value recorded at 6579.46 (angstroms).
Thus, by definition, 136.3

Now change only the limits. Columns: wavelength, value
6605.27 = 128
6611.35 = 131.4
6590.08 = 136.2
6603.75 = 127.3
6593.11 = 133.7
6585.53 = 138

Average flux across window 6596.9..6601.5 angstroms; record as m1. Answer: 127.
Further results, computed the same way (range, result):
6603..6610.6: 129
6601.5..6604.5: 127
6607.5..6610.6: 131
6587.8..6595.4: 135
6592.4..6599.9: 130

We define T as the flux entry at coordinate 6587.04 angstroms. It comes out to 137.5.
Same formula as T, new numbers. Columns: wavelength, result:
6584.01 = 138.2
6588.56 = 136.9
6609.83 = 130.9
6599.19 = 127.2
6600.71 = 126.7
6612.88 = 131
